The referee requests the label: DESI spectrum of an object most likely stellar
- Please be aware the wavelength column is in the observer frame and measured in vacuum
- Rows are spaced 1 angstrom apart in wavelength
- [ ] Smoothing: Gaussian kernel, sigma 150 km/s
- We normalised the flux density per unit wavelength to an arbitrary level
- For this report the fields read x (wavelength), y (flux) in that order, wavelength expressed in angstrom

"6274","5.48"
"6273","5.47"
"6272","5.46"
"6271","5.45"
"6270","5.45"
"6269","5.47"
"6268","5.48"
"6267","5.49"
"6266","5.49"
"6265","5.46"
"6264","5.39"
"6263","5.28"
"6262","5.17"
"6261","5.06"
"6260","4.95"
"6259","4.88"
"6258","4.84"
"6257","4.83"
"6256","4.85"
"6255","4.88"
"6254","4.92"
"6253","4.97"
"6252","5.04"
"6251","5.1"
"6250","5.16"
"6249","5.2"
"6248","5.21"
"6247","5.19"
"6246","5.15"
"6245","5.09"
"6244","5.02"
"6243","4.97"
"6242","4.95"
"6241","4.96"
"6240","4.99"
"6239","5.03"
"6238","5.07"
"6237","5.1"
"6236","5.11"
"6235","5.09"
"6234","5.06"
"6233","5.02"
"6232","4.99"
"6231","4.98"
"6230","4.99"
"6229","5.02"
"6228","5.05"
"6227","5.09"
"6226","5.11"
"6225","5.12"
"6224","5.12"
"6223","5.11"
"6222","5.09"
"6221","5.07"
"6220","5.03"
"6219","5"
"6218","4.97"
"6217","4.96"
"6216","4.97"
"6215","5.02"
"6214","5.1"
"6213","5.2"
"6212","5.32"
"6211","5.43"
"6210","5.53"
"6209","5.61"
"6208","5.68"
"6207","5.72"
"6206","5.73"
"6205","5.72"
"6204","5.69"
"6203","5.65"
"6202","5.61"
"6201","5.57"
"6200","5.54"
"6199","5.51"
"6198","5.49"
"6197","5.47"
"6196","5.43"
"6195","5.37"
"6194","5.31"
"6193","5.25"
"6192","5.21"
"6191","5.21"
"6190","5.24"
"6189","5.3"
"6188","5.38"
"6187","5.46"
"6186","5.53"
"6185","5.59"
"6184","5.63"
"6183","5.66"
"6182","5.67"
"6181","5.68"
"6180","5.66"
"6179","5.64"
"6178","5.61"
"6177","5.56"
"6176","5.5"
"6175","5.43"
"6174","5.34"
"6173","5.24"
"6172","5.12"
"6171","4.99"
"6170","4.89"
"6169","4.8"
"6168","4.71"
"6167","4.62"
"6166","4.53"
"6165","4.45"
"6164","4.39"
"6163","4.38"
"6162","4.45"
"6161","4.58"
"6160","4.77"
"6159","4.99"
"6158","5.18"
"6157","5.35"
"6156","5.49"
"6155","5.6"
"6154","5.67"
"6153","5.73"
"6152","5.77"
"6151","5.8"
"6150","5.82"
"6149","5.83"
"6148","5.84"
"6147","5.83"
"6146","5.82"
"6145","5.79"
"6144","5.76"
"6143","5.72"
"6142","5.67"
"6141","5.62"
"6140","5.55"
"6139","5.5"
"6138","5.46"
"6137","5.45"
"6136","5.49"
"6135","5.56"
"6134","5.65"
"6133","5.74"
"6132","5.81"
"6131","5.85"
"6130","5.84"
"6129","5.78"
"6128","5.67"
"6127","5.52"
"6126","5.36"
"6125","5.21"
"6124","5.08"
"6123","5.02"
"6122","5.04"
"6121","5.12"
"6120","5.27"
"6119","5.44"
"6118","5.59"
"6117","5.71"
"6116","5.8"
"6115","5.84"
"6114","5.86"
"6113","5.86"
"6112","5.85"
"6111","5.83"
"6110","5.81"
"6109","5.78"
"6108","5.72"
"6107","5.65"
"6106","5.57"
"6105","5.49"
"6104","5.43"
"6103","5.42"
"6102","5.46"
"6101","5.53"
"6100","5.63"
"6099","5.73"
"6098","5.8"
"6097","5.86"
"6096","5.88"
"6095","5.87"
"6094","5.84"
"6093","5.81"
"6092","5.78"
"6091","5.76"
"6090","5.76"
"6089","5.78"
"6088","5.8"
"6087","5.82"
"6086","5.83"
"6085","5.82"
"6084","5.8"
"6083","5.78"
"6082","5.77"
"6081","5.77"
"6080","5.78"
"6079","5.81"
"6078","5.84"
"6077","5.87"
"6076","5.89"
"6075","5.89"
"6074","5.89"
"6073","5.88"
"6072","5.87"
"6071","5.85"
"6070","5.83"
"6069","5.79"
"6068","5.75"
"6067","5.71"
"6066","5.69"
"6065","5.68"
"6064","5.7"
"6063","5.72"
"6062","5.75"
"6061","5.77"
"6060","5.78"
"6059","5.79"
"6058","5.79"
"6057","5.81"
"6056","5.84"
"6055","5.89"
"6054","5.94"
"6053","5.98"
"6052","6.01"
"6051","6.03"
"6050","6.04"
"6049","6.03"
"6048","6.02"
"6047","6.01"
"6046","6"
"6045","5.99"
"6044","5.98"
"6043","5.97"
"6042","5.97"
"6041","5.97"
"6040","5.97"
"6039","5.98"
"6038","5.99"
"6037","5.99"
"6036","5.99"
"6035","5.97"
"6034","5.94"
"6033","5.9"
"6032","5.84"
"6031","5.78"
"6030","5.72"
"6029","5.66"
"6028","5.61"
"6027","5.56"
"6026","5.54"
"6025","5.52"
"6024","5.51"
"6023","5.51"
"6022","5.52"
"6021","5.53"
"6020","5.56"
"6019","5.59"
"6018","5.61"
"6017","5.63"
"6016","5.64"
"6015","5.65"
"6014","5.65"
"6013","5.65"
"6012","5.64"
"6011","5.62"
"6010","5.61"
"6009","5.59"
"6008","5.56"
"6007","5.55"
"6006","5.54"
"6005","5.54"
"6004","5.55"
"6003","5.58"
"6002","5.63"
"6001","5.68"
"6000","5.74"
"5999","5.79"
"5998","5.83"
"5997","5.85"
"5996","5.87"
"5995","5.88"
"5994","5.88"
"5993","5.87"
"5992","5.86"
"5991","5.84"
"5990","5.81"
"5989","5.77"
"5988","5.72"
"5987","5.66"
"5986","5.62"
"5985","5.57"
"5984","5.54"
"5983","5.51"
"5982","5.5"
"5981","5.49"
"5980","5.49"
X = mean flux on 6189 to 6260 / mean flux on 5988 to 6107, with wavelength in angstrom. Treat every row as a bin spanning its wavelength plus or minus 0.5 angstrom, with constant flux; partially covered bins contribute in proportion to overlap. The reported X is 0.90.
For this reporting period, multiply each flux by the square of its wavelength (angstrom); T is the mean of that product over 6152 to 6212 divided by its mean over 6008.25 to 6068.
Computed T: 1.0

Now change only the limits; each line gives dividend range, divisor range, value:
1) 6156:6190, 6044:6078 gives 0.91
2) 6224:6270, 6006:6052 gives 0.95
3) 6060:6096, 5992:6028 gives 1.05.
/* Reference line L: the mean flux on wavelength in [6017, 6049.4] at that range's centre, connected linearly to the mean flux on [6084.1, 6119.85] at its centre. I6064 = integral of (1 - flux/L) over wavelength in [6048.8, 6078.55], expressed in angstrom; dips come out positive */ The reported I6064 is -0.4 angstrom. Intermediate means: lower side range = 5.8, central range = 5.84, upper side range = 5.72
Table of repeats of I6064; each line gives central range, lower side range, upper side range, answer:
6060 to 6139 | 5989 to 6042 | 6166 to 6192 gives -2.42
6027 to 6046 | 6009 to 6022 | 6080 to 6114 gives -0.85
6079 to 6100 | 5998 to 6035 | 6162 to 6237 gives -1.22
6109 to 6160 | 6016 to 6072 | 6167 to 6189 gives -0.75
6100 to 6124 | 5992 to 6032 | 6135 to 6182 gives -0.55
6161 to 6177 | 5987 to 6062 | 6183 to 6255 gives 1.50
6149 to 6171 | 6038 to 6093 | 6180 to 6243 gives 1.70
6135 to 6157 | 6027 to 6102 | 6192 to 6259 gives -0.63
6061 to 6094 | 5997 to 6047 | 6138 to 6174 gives -1.55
